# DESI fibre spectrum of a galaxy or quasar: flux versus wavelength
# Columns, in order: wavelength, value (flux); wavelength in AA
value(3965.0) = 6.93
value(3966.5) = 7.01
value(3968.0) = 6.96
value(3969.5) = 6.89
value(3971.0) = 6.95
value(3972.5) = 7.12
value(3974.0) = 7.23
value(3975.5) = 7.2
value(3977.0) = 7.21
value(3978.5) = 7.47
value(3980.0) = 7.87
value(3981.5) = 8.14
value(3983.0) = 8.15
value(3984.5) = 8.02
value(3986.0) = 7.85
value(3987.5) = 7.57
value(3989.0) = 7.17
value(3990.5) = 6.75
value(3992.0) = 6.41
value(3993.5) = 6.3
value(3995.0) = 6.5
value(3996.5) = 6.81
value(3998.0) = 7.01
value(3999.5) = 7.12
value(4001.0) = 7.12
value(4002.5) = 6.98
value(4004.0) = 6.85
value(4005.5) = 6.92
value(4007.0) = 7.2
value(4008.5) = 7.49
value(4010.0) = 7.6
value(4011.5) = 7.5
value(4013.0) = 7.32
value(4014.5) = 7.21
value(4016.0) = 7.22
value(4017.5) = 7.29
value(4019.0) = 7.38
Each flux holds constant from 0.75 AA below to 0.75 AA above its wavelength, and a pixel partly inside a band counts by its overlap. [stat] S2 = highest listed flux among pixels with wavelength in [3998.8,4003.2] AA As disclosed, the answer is 7.12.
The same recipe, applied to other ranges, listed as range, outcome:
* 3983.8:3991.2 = 8.02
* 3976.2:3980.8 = 7.87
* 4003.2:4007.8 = 7.2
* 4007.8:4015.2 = 7.6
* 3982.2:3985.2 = 8.15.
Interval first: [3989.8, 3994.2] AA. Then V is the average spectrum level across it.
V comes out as 6.49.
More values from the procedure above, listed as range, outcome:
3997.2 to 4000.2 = 7.06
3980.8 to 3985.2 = 8.1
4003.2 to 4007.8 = 7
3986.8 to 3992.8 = 6.96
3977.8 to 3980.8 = 7.68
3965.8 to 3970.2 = 6.95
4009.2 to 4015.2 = 7.41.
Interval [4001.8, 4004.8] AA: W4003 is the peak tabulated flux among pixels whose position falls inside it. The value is 6.98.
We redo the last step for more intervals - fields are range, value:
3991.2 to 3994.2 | 6.41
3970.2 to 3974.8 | 7.23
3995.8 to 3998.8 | 7.01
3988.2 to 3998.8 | 7.17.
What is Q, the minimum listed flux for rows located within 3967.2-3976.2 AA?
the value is 6.89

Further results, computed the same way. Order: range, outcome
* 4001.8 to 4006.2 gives 6.85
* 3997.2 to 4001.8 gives 7.01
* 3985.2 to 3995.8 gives 6.3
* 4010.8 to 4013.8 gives 7.32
